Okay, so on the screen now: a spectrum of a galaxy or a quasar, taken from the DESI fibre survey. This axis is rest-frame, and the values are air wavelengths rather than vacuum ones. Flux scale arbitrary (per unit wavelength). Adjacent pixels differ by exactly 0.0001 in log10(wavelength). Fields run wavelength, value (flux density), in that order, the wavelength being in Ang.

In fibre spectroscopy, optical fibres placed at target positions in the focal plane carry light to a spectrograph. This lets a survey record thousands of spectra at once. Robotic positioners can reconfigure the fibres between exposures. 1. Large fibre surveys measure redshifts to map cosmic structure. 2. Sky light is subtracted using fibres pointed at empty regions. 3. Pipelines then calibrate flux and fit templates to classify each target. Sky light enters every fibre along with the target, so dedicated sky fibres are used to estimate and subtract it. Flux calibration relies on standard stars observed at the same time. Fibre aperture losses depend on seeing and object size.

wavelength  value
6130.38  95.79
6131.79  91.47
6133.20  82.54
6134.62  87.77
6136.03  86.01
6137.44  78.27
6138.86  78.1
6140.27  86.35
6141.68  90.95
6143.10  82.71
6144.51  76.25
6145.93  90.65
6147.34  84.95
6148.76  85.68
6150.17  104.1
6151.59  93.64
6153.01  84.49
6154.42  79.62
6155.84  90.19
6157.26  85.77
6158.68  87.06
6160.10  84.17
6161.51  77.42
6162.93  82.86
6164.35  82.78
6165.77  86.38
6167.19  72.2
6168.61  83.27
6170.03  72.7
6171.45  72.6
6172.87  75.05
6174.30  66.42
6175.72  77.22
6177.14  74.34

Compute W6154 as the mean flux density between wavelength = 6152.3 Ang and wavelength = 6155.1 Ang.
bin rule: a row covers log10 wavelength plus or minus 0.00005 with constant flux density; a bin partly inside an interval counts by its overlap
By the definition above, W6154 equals 82.2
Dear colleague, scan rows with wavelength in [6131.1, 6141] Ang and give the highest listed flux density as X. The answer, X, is 91.47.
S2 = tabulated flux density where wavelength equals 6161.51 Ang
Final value 77.42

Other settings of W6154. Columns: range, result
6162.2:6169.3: 81.5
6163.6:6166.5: 84.4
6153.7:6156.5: 84.9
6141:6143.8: 86.6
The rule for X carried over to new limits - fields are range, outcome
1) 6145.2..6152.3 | 104.1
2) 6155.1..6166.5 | 90.19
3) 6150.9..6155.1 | 93.64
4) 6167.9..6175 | 83.27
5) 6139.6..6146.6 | 90.95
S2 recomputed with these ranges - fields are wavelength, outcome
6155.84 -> 90.19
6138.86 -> 78.1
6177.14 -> 74.34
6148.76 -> 85.68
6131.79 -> 91.47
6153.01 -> 84.49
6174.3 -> 66.42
